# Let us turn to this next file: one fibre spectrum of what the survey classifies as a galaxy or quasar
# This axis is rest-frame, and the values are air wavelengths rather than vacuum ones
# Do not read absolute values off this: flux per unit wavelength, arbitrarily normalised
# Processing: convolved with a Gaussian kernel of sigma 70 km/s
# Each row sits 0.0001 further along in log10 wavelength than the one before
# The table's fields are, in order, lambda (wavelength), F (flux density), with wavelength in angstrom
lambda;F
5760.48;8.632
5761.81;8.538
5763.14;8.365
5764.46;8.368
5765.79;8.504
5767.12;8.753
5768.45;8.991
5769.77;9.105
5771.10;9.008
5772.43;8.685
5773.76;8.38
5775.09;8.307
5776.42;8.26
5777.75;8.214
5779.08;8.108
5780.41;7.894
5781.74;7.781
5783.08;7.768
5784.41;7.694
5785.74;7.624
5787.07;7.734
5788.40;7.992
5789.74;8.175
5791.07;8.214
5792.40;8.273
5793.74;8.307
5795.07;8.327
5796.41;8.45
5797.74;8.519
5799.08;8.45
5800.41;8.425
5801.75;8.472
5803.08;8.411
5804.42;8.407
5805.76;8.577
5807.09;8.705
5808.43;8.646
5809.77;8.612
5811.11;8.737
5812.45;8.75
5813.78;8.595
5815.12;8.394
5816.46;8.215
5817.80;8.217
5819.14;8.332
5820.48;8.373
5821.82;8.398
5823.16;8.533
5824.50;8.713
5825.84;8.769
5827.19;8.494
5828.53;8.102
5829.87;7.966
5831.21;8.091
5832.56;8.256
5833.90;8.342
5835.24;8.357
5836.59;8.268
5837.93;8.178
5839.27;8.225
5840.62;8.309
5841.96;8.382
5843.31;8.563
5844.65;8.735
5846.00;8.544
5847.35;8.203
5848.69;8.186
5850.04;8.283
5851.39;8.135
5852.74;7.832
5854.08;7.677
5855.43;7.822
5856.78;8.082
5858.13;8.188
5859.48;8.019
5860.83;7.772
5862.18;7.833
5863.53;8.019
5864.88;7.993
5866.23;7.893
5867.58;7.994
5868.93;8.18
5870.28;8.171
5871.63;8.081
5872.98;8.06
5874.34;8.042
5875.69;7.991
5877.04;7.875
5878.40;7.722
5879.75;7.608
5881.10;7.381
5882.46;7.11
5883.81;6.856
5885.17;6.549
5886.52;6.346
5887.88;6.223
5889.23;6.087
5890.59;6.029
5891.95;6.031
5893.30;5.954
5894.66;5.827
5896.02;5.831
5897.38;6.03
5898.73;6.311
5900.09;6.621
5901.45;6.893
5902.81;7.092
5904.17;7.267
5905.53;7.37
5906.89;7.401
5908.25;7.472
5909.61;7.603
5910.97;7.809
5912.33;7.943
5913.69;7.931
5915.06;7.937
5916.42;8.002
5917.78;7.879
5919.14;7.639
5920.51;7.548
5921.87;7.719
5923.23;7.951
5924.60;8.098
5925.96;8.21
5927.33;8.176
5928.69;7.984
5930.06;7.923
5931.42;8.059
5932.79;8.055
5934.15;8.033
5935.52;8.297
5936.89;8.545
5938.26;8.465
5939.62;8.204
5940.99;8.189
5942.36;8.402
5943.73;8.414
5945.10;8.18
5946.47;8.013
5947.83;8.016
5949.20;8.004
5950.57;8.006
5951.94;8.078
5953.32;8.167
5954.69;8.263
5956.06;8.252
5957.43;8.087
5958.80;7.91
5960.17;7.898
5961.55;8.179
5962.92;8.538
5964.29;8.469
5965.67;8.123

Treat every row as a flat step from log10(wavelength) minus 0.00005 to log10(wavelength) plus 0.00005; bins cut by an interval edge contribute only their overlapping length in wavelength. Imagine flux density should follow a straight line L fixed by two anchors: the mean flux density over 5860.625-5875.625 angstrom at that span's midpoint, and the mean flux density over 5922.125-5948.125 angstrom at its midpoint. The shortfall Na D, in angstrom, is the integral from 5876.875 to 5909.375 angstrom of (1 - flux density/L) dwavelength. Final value 5.4 angstrom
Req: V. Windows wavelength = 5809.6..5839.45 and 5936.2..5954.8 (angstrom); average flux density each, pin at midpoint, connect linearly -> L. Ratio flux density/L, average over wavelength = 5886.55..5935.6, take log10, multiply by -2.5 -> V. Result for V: 0.14 mag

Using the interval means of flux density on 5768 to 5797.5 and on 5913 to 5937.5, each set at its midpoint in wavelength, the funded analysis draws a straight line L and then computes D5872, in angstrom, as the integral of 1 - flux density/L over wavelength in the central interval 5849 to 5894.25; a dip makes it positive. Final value 3.3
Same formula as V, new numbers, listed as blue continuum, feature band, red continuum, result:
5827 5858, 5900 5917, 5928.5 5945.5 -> 0.10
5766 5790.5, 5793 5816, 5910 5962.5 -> -0.04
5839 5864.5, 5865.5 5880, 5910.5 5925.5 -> 0.01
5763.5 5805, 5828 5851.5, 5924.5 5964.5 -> 0.00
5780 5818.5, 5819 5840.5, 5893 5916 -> -0.05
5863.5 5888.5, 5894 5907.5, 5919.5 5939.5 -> 0.17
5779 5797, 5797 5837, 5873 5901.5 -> -0.11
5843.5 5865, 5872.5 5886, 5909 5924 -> 0.07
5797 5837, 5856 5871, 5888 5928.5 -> -0.03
